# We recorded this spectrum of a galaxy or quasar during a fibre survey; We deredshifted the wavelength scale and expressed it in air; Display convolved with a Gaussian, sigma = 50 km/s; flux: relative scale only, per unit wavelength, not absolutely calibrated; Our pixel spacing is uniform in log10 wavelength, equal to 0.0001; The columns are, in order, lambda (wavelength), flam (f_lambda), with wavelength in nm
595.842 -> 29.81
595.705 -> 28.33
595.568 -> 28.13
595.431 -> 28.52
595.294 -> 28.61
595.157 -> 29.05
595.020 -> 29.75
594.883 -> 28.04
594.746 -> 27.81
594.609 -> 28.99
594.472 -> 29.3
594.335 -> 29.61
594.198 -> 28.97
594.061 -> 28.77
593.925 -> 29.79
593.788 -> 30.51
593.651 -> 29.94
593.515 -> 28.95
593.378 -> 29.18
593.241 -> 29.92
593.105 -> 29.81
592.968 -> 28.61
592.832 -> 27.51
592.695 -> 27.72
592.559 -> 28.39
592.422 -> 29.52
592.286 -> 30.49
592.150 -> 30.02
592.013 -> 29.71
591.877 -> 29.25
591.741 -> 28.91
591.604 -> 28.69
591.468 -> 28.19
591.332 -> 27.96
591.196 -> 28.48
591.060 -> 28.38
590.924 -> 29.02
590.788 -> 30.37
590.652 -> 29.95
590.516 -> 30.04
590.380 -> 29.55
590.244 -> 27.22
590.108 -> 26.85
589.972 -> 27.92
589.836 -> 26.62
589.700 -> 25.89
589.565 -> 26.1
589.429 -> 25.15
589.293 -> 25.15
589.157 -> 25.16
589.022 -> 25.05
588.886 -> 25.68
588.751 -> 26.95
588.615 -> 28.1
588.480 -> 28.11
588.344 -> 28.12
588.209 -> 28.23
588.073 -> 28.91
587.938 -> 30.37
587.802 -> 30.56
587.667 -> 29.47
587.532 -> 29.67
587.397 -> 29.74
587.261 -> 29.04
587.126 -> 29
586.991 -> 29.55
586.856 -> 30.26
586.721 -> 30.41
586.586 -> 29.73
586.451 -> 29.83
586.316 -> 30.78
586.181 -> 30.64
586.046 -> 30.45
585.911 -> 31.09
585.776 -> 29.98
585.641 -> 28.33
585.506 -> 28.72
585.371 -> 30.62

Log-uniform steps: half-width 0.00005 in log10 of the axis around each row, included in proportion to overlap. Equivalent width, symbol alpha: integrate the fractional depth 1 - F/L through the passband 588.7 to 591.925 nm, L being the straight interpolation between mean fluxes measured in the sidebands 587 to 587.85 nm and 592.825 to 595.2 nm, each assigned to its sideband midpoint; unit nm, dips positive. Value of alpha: 0.20 nm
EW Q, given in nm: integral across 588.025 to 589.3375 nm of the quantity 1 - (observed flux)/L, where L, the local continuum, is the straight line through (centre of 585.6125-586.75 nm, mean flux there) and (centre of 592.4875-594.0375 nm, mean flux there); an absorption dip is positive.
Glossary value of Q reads 0.126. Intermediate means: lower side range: 30.2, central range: 26.9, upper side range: 29.1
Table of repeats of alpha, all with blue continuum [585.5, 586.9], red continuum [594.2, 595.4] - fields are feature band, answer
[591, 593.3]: 0.026 nm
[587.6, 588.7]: 0.031 nm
